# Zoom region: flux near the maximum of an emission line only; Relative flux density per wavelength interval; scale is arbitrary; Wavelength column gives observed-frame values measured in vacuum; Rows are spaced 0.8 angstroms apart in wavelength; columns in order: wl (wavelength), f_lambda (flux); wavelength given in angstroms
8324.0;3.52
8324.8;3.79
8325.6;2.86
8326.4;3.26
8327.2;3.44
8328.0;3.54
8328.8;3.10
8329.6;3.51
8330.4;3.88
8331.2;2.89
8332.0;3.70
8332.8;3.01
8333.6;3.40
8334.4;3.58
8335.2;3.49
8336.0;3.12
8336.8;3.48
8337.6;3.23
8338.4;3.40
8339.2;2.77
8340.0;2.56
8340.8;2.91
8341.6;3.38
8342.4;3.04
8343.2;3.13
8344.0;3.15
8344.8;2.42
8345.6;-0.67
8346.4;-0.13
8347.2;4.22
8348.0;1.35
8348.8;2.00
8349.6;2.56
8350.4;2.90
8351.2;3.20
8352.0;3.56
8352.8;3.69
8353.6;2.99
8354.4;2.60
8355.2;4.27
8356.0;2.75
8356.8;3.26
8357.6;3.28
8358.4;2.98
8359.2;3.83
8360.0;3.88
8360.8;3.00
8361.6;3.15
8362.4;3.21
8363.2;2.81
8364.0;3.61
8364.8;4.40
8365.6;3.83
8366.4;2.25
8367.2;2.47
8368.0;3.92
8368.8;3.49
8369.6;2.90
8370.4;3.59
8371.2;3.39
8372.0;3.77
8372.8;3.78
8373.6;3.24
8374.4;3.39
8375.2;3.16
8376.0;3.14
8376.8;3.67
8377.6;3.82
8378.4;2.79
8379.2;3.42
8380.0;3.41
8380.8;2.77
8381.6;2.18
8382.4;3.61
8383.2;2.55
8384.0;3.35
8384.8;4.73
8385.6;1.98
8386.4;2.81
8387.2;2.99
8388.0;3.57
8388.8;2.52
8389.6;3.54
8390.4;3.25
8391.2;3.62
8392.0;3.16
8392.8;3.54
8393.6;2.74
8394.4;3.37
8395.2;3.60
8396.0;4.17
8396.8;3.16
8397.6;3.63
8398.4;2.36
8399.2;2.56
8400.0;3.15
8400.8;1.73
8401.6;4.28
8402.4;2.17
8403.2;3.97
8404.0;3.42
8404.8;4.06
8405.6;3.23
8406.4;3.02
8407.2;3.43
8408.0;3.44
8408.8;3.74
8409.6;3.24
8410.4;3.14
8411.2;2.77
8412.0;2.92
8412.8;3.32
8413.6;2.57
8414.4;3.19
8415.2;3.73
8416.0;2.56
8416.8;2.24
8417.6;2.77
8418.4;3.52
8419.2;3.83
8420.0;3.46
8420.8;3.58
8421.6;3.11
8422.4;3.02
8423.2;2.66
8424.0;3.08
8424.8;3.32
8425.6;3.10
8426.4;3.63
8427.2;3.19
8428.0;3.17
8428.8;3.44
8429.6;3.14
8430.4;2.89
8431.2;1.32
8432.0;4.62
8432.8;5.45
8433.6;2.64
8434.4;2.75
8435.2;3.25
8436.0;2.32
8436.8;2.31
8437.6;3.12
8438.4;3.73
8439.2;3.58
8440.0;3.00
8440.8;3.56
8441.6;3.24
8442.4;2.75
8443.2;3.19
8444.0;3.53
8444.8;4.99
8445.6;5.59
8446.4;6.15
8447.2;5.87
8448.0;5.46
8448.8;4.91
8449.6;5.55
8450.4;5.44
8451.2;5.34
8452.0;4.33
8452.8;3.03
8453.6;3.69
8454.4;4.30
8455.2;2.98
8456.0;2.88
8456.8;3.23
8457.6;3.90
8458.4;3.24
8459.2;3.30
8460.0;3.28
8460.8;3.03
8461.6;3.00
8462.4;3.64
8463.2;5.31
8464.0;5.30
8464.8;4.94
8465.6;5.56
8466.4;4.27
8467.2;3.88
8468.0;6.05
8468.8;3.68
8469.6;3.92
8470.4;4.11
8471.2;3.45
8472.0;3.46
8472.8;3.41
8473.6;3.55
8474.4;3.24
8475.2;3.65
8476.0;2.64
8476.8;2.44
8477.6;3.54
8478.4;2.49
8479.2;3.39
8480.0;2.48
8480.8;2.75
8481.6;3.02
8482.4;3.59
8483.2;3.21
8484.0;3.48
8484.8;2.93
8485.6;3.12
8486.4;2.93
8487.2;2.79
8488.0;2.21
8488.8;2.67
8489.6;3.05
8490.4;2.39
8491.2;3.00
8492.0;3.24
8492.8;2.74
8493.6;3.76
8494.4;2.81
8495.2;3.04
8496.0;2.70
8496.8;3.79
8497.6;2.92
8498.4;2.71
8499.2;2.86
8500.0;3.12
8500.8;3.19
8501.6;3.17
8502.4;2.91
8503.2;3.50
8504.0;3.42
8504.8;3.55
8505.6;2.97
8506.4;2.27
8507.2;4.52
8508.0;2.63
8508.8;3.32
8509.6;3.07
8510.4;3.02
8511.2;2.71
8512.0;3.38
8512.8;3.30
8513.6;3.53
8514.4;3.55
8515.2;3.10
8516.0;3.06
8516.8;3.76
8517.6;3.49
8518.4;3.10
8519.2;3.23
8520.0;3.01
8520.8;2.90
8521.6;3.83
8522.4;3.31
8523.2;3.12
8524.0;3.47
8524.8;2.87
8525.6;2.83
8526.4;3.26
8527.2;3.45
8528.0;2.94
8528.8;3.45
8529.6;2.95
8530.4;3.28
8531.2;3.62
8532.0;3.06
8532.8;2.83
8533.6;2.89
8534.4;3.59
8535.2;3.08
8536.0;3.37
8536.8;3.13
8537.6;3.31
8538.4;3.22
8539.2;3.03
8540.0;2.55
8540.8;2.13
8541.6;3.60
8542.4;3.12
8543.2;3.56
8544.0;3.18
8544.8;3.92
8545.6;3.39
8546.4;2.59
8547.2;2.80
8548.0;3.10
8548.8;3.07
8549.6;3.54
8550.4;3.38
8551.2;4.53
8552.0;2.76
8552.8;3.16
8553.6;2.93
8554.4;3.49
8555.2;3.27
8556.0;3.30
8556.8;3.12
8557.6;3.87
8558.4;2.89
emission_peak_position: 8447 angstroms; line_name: [S II] 6716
